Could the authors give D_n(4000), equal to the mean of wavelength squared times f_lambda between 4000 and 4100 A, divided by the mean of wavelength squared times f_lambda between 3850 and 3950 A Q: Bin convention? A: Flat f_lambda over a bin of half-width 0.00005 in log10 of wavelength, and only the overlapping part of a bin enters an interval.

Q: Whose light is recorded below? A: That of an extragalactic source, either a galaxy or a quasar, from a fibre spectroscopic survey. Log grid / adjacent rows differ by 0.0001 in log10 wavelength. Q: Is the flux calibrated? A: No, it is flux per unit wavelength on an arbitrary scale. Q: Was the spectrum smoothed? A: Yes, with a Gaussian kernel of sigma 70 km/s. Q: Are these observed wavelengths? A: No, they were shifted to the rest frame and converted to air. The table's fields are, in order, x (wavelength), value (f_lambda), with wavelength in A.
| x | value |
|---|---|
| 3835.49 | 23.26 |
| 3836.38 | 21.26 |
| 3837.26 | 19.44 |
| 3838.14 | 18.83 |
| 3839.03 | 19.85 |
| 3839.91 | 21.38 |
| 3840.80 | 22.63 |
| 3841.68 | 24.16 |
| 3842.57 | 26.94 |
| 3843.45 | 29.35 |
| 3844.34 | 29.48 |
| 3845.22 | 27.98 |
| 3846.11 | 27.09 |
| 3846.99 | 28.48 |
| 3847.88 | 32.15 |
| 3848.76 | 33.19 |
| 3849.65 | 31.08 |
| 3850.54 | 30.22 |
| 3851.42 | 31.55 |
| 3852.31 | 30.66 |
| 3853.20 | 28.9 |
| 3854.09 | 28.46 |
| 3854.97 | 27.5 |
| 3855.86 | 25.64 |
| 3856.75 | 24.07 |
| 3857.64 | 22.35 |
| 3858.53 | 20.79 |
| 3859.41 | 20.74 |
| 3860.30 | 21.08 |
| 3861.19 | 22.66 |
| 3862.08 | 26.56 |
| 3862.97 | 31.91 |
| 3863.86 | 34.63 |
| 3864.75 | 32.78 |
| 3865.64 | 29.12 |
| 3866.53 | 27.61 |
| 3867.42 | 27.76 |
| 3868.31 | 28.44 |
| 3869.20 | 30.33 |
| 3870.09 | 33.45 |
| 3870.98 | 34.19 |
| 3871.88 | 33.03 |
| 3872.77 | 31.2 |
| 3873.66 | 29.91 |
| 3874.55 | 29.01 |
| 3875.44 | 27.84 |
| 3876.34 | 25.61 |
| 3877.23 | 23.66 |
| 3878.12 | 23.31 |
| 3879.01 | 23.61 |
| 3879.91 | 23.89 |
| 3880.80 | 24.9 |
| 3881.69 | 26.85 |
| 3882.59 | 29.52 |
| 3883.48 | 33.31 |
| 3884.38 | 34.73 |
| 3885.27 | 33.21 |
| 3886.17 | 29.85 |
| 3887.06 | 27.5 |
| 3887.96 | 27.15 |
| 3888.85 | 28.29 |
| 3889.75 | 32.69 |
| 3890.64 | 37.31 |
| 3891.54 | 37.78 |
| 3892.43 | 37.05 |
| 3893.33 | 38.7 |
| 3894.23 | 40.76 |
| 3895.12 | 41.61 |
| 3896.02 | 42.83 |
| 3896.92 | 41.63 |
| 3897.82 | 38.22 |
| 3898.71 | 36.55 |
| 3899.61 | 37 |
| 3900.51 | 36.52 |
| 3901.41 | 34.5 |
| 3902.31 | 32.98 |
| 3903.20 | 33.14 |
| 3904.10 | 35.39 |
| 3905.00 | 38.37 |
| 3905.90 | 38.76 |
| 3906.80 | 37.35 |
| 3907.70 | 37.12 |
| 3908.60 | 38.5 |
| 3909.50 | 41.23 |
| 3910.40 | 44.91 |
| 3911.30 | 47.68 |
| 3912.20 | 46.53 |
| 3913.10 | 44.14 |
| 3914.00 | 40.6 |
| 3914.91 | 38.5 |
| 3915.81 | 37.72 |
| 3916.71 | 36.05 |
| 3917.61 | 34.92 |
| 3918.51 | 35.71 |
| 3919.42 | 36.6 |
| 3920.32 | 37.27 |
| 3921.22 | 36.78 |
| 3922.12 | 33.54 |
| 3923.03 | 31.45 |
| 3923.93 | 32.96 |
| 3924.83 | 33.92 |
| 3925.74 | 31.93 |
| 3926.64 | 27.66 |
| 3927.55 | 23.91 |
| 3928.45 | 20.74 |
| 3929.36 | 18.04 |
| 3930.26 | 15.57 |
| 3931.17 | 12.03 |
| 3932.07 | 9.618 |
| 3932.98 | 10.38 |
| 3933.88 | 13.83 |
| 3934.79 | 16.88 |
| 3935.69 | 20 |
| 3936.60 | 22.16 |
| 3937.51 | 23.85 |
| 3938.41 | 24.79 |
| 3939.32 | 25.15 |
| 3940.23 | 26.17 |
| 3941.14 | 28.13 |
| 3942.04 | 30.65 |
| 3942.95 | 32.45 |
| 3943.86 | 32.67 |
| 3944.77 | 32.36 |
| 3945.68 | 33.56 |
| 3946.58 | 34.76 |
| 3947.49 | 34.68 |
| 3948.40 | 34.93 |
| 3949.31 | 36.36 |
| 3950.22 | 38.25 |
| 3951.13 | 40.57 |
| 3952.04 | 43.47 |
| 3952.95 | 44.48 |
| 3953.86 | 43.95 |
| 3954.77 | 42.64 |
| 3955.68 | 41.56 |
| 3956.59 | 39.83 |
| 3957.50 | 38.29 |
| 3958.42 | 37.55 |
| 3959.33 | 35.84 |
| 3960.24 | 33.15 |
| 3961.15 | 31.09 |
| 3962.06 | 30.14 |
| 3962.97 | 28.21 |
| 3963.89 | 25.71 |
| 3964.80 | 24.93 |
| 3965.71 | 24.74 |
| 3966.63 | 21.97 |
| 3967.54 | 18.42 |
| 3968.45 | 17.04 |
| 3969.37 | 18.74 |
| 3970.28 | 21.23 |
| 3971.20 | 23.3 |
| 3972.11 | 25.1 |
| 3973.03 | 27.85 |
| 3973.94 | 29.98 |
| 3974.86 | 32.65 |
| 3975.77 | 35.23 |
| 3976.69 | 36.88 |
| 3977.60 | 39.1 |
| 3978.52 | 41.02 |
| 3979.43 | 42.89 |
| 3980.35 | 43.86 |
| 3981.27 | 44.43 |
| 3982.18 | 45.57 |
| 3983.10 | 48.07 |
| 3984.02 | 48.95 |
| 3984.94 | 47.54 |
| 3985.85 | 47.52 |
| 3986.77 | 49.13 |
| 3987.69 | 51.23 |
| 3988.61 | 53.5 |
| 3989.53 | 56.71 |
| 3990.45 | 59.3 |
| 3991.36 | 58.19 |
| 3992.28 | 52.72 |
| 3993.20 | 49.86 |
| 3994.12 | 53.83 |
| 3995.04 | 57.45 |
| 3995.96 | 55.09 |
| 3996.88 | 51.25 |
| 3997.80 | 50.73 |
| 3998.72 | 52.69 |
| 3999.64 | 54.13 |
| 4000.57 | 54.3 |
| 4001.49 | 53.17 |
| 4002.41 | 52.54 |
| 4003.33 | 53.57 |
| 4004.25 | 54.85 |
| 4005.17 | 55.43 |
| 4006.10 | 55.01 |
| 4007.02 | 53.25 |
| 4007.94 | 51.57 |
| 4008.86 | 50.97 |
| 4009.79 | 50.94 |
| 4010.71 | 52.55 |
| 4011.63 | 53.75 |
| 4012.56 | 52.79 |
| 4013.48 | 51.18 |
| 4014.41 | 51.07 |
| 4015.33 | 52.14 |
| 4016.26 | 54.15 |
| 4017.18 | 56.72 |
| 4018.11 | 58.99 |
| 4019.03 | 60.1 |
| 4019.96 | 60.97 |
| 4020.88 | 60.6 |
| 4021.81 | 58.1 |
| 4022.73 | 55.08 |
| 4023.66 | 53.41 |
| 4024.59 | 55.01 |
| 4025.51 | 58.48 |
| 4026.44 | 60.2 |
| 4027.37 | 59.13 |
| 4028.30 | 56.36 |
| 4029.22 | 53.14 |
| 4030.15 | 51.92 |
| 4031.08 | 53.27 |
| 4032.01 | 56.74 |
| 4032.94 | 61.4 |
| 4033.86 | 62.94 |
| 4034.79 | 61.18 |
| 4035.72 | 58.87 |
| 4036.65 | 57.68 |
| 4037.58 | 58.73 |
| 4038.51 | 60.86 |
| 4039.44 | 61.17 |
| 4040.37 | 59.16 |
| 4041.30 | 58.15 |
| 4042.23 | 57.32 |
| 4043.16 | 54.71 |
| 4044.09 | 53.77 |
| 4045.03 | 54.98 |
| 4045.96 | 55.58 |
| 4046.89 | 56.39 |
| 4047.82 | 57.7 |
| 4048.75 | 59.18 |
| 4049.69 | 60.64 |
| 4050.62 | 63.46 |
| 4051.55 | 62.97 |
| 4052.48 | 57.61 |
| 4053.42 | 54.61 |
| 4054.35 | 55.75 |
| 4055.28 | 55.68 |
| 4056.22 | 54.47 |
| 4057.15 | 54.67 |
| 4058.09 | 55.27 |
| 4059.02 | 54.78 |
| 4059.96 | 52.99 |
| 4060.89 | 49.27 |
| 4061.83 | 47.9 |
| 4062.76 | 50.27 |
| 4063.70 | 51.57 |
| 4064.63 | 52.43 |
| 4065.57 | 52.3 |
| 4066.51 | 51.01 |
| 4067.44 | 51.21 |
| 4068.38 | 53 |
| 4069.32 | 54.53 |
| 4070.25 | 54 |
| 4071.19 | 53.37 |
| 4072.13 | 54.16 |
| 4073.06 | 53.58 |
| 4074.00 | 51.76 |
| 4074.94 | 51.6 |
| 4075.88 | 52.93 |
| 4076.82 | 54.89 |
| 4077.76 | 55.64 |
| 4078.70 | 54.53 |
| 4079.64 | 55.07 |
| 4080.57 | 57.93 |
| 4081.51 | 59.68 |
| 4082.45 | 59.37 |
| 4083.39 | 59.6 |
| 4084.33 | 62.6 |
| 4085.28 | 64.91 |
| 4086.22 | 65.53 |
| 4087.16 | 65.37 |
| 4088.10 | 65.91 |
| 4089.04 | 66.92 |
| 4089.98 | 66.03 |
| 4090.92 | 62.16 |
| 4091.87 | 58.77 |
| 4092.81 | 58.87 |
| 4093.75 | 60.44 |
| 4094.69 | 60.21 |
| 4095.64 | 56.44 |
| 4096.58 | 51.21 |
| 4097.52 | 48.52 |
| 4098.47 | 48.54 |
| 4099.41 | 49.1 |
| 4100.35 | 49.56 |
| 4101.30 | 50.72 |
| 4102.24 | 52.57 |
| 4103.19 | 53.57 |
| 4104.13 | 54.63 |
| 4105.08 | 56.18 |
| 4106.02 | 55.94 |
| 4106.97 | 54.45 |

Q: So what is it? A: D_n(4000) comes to 1.96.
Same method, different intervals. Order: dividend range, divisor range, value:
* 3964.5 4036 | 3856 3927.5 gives 1.56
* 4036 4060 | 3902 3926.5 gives 1.64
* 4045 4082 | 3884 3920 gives 1.59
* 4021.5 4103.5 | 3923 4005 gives 1.63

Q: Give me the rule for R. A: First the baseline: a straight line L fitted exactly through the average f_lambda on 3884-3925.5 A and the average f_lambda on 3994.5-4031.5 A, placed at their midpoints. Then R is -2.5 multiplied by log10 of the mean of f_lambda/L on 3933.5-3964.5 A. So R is 0.34 mag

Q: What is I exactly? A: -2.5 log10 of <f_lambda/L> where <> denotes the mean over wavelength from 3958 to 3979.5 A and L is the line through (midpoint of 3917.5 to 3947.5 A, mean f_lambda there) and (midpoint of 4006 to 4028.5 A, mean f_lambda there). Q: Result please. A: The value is 0.32 mag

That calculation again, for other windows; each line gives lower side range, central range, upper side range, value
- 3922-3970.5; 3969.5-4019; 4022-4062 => -0.12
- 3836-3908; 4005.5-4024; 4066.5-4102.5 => -0.14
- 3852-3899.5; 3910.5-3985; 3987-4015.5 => 0.32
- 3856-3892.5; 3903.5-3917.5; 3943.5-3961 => -0.21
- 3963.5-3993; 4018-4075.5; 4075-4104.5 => -0.13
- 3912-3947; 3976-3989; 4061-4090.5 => -0.17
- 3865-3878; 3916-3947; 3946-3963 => 0.29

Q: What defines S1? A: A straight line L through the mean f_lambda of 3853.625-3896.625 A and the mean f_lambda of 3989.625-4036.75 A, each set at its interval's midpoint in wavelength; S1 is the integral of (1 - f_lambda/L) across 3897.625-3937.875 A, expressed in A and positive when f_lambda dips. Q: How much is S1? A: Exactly 5.7 A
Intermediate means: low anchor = 29.7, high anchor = 55.3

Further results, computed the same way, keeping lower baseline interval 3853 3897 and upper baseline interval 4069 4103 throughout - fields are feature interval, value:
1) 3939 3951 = 1.9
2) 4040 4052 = -1.4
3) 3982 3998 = -2.7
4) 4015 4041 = -4.4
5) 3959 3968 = 3.0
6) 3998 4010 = -1.8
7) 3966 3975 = 4.0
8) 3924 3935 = 5.0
